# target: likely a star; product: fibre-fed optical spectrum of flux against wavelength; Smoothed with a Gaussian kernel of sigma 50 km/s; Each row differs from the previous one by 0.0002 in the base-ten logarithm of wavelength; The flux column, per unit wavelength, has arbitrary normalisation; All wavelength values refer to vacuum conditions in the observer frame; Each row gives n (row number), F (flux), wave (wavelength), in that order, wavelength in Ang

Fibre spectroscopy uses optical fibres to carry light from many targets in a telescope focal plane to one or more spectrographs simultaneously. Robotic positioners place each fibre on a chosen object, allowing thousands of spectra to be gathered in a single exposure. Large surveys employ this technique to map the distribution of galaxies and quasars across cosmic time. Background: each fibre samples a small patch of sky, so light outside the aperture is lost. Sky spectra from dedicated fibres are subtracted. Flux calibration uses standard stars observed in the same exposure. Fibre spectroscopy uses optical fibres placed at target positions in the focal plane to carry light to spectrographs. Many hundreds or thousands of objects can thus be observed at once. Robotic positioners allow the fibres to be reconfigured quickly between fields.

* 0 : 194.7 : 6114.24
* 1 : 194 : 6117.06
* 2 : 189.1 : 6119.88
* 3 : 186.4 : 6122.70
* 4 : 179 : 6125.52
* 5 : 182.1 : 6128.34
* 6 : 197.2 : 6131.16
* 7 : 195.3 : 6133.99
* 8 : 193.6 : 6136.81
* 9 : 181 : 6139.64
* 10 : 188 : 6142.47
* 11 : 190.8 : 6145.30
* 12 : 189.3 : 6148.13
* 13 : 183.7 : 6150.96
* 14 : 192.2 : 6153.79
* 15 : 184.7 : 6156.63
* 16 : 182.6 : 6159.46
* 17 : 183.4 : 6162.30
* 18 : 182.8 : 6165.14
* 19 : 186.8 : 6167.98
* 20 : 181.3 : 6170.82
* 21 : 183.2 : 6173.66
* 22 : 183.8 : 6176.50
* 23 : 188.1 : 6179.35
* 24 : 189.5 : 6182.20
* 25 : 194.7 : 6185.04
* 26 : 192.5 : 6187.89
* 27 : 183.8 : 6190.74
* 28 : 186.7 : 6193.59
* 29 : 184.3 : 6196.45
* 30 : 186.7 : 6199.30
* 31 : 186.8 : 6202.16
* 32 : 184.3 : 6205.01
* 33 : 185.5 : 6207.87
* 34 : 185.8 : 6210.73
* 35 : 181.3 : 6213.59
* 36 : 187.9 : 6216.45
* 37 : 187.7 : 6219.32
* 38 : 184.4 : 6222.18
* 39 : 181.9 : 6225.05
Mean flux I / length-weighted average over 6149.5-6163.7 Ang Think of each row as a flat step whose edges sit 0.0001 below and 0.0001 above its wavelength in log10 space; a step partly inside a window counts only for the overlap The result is 185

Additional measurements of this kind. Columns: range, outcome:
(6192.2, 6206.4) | 186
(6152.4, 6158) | 188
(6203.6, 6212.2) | 185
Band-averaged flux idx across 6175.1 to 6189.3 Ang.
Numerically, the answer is 190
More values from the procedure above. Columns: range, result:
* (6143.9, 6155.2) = 189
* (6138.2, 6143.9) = 184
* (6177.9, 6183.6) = 188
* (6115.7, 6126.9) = 187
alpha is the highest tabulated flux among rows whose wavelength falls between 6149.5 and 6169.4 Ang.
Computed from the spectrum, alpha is 192.2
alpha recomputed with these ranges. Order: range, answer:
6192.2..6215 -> 186.8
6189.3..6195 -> 186.7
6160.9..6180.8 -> 188.1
